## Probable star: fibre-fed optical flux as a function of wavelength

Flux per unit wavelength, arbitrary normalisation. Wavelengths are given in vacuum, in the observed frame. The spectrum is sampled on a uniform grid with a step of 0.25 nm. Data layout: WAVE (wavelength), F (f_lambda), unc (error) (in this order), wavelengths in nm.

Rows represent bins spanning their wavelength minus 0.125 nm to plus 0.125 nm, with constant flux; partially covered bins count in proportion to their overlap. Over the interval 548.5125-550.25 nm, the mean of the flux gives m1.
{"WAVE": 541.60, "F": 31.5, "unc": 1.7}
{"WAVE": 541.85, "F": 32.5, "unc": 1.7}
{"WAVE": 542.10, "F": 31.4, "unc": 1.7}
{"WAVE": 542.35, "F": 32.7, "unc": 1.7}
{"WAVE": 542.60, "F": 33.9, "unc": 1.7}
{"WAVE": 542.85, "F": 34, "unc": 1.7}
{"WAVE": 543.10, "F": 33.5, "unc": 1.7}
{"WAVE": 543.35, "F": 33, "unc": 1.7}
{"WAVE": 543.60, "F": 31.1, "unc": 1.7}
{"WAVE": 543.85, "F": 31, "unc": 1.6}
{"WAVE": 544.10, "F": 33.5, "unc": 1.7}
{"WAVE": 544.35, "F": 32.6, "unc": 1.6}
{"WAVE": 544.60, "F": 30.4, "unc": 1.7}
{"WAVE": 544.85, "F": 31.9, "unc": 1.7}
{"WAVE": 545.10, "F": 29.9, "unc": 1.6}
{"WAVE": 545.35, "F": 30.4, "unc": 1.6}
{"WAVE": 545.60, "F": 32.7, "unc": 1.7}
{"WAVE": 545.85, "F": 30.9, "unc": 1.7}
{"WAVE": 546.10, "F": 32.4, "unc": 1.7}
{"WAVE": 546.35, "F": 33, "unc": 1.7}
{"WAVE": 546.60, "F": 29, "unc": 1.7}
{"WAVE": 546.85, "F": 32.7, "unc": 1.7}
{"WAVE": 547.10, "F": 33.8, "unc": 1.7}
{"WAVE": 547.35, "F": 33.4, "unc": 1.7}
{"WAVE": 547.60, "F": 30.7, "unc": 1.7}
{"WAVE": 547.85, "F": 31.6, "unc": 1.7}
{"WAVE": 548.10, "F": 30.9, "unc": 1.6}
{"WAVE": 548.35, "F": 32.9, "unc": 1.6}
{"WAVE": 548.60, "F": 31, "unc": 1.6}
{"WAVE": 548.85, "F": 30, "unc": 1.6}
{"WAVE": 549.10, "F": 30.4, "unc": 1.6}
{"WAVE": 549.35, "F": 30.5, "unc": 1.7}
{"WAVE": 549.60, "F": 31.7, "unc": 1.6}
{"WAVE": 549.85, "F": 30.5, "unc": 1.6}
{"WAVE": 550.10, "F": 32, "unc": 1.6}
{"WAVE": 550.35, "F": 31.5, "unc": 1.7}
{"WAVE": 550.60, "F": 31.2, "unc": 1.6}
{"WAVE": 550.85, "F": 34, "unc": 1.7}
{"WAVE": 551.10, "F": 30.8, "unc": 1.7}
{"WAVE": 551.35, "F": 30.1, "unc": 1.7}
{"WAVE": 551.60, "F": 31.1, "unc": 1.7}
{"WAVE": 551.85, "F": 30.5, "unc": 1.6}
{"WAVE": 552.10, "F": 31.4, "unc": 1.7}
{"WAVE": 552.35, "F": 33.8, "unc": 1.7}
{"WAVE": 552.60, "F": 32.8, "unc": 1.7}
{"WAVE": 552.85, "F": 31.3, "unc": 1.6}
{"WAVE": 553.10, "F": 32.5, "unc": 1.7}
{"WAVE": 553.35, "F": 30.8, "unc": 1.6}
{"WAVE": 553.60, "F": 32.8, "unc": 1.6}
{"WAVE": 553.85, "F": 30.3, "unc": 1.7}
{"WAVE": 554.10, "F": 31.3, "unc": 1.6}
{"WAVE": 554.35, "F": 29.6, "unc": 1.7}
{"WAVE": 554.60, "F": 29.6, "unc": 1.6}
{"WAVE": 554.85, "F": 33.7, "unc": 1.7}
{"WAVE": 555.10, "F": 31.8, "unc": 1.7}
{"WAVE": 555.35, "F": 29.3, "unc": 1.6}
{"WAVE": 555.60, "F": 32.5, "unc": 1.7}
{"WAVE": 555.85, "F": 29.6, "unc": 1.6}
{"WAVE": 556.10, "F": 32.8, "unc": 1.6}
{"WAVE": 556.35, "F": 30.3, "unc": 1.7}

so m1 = 30.9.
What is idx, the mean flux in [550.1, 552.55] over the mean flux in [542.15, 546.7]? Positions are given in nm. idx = 1.0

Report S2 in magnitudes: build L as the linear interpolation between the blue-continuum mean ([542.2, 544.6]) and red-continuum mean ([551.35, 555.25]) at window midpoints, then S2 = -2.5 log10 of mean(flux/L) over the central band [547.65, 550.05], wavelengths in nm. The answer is 0.03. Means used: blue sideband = 32.7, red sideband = 31.5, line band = 31.1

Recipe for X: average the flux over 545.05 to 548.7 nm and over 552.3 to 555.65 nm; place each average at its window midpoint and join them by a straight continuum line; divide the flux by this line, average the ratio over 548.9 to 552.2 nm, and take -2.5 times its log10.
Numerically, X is 0.02 mag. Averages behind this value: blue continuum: 31.7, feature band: 31.2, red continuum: 31.5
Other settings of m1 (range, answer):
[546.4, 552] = 31.4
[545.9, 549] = 31.8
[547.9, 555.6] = 31.4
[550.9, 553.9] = 31.6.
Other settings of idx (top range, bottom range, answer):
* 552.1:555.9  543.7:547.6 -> 0.99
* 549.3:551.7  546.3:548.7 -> 0.98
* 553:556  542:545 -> 0.96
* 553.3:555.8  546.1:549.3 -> 0.98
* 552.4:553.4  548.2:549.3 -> 1.03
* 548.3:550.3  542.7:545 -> 0.96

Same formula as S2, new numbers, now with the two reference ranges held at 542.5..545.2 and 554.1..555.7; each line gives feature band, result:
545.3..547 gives 0.01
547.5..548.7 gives 0.01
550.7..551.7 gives 0.00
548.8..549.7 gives 0.04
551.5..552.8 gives -0.02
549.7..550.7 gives 0.01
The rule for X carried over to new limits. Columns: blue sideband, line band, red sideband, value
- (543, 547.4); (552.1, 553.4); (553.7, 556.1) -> -0.036 mag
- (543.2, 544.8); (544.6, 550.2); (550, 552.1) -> 0.008 mag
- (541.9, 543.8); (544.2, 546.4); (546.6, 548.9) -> 0.024 mag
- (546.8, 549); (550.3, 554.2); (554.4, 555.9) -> -0.009 mag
